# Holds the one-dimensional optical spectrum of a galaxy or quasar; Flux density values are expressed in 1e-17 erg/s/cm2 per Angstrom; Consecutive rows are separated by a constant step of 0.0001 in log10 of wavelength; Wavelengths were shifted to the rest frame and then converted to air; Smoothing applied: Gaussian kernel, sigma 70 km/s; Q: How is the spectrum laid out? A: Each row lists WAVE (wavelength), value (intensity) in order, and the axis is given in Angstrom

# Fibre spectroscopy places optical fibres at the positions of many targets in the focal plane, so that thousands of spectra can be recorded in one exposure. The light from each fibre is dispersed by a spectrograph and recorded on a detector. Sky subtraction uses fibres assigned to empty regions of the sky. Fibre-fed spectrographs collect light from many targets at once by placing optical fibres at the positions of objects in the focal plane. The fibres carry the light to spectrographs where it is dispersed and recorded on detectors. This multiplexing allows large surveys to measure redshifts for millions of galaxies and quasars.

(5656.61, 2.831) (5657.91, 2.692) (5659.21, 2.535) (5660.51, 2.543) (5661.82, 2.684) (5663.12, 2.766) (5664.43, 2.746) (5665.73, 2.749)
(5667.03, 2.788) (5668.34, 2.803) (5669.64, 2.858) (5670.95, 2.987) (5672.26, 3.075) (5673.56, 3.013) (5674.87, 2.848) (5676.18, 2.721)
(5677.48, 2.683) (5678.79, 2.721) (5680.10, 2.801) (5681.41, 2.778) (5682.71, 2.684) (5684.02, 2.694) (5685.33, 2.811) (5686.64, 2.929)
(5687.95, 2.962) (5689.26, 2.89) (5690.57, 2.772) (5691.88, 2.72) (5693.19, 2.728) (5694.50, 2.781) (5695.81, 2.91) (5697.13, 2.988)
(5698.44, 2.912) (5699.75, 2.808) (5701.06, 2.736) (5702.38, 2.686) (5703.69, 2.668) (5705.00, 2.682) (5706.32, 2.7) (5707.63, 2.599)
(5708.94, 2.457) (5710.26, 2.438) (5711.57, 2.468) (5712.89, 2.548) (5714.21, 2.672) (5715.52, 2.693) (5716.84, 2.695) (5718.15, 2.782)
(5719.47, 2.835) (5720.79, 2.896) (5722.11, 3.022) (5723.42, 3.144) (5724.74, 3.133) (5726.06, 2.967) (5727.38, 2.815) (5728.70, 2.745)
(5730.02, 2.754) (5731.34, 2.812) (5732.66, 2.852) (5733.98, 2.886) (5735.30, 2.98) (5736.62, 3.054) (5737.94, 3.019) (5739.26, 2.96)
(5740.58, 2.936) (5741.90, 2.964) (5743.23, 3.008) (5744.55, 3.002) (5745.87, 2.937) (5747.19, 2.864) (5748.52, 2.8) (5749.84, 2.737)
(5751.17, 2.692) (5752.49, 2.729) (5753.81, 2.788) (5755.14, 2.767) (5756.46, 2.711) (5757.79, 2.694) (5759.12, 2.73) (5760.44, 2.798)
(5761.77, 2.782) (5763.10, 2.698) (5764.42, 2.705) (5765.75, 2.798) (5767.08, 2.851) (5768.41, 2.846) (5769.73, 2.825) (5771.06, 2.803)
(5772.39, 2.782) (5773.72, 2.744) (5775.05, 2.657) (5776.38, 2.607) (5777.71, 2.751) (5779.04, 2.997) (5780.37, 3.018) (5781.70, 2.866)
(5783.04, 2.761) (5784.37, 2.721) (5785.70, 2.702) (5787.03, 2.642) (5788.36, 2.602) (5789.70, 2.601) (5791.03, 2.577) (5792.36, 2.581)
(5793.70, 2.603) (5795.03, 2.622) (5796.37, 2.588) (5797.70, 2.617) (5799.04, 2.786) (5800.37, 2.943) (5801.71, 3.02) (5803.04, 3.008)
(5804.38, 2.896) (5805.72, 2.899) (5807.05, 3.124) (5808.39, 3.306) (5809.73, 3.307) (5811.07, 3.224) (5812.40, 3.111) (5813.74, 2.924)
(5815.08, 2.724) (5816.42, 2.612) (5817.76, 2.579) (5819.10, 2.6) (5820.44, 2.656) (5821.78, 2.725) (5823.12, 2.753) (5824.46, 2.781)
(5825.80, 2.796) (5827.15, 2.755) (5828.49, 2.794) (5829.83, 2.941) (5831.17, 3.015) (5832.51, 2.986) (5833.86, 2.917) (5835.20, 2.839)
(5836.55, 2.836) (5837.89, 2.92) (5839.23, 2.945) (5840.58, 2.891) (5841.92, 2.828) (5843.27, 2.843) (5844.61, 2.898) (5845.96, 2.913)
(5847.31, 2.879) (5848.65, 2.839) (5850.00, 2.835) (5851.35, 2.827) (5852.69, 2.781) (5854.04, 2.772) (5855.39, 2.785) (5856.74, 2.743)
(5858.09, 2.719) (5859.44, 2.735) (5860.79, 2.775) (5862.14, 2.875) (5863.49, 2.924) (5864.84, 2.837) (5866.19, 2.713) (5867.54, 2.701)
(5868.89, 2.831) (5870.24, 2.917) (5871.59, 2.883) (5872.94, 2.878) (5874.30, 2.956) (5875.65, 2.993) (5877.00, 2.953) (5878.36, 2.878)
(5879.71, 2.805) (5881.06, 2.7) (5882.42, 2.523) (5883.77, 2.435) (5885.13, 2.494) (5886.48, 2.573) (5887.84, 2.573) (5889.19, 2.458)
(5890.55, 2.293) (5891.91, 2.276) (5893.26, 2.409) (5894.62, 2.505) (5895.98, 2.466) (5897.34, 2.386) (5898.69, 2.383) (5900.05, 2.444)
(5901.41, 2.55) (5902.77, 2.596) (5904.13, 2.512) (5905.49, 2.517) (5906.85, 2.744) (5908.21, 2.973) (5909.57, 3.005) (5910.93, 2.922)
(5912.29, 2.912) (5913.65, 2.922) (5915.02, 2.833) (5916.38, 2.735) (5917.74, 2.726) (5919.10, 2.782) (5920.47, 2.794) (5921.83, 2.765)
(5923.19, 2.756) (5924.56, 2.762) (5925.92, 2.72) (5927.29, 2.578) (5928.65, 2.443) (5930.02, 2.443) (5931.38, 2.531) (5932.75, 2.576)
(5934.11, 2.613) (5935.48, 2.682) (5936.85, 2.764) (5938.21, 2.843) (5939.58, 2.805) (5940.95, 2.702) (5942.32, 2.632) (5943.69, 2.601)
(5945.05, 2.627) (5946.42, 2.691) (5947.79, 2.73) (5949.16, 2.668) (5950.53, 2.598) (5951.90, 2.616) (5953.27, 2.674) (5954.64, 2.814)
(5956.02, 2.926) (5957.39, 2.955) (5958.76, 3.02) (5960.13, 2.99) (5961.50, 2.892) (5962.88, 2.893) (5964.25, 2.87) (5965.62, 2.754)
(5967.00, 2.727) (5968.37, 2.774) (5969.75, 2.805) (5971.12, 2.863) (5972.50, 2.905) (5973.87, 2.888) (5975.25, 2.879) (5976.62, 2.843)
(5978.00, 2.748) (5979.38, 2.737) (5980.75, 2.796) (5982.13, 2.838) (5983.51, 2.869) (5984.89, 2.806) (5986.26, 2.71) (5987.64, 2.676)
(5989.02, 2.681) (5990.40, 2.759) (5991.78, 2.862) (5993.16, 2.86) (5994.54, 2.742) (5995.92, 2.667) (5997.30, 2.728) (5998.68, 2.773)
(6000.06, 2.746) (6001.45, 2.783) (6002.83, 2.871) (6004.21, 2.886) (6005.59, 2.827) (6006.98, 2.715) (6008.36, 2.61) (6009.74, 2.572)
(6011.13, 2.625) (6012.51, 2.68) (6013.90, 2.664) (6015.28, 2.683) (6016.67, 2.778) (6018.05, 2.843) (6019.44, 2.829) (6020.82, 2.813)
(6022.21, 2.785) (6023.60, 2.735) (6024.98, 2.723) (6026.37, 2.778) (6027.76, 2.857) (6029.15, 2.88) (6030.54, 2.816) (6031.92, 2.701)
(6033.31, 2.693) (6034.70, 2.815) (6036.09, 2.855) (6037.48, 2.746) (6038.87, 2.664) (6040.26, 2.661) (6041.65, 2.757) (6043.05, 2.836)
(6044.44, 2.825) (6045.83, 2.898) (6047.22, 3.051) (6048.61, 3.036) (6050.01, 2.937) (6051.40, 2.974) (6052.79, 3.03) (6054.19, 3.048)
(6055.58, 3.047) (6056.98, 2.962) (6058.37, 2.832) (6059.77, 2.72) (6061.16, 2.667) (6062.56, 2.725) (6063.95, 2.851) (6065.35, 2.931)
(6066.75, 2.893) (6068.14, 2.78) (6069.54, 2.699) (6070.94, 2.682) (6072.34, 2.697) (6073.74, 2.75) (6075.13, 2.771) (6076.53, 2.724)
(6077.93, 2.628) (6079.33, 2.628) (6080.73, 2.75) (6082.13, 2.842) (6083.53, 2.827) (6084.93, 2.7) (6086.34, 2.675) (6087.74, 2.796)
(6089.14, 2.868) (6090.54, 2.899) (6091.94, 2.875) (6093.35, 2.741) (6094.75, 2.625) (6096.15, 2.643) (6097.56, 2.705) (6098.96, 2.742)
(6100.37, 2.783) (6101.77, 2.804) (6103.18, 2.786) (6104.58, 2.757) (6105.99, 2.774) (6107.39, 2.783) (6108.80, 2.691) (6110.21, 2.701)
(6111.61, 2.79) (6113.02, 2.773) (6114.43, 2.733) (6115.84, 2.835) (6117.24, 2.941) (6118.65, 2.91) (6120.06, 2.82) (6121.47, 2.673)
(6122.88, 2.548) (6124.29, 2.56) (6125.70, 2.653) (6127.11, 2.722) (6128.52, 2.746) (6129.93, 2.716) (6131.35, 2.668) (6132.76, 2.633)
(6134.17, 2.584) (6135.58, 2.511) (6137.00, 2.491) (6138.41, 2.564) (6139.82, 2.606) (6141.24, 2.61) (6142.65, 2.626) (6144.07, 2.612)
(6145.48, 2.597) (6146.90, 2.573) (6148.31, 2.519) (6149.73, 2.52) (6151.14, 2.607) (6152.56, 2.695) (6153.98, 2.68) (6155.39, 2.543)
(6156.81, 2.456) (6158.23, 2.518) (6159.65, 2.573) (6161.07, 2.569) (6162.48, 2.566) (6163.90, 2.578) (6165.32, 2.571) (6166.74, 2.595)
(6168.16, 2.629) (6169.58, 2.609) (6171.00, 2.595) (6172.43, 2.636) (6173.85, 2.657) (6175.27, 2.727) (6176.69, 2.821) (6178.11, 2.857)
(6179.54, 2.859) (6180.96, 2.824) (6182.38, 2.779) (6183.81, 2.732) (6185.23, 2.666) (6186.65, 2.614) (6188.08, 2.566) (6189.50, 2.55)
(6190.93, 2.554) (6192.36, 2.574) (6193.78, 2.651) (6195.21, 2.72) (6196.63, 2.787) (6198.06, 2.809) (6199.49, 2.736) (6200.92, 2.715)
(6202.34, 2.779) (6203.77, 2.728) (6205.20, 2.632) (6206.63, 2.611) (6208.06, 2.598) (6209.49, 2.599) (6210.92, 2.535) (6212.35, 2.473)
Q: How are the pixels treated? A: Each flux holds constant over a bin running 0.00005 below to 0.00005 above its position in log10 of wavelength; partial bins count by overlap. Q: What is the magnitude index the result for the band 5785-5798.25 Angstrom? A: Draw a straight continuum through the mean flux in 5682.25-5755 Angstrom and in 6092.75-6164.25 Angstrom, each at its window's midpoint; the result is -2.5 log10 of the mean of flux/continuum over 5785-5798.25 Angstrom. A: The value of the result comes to 0.07 mag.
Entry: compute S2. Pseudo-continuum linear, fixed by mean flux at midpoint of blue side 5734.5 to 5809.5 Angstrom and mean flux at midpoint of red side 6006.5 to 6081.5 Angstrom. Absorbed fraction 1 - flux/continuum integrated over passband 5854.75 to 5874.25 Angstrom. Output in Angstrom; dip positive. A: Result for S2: -0.04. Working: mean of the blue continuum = 2.82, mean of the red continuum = 2.79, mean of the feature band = 2.81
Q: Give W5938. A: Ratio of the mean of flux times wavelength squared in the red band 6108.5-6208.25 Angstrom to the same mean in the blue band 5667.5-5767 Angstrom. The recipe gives 1.1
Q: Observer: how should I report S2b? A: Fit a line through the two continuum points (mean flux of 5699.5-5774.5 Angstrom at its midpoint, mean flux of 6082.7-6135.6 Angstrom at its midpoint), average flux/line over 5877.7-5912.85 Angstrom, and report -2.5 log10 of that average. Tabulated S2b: 0.07 mag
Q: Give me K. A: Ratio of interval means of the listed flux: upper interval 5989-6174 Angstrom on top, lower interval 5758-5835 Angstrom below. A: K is 0.97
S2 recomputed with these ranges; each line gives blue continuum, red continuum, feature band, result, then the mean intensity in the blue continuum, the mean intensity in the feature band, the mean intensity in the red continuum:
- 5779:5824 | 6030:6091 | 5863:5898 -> 1.8 Angstrom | 2.81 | 2.67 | 2.81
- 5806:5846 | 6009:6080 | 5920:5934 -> 1.0 Angstrom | 2.88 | 2.63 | 2.8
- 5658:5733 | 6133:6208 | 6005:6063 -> -2.7 Angstrom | 2.78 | 2.8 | 2.64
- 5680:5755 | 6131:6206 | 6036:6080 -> -2.3 Angstrom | 2.81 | 2.82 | 2.64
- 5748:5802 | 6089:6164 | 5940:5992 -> -1.5 Angstrom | 2.74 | 2.78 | 2.68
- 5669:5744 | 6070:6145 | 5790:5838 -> -0.9 Angstrom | 2.82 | 2.84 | 2.72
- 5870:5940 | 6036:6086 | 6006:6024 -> 0.3 Angstrom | 2.67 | 2.72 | 2.82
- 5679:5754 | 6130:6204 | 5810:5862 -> -1.2 Angstrom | 2.81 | 2.83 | 2.64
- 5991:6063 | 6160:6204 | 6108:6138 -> 0.3 Angstrom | 2.8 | 2.7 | 2.68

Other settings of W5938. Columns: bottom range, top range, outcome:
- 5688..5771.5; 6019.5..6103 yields 1.12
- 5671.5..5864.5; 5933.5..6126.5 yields 1.08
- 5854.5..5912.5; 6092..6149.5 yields 1.08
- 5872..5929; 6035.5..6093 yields 1.12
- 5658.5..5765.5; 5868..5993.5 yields 1.05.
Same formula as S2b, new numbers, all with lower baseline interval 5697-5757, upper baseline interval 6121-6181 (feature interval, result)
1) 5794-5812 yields -0.06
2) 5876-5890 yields 0.04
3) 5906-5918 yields -0.05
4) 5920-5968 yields -0.01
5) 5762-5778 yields 0.01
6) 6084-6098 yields -0.04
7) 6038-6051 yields -0.07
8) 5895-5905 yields 0.11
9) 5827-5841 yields -0.05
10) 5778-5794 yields 0.02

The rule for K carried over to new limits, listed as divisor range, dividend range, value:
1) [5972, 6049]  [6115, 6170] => 0.94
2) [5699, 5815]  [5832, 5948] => 0.97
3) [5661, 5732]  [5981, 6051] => 1.00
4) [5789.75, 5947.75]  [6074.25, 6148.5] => 0.98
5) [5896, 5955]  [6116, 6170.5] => 0.98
